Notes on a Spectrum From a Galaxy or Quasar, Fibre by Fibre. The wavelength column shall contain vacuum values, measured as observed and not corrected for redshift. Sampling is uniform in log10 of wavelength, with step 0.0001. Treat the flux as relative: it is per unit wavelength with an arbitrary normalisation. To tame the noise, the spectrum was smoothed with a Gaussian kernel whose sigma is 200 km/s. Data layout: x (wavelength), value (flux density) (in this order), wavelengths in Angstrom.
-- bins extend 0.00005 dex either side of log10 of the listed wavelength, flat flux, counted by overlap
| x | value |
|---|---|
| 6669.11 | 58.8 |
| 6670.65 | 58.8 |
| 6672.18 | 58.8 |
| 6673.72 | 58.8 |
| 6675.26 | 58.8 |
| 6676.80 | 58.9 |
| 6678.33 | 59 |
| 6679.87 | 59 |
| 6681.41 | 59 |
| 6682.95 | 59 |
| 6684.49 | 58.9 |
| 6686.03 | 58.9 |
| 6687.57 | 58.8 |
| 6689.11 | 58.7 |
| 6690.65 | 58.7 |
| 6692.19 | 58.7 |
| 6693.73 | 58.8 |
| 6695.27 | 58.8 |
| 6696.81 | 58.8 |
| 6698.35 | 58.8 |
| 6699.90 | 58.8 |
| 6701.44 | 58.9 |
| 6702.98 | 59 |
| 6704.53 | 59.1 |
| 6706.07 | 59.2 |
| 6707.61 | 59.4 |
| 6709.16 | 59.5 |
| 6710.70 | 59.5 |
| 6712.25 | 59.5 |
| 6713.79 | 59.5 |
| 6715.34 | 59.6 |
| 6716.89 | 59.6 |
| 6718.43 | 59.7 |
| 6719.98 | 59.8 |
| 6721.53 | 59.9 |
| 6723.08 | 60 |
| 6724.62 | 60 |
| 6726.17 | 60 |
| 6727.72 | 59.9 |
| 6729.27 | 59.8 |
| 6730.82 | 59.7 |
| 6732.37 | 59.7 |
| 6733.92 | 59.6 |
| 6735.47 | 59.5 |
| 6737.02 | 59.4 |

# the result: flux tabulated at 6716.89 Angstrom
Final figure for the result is 59.6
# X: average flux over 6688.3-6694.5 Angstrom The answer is 58.8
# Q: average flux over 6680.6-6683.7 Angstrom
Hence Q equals 58.9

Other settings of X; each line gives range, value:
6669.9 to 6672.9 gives 58.9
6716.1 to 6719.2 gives 59.7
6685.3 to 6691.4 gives 58.8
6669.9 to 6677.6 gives 58.9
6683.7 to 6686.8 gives 58.9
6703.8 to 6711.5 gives 59.4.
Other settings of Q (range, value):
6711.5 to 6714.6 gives 59.5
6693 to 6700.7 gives 58.8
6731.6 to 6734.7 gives 59.7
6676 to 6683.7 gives 59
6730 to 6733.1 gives 59.7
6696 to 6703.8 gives 58.8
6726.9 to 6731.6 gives 59.8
